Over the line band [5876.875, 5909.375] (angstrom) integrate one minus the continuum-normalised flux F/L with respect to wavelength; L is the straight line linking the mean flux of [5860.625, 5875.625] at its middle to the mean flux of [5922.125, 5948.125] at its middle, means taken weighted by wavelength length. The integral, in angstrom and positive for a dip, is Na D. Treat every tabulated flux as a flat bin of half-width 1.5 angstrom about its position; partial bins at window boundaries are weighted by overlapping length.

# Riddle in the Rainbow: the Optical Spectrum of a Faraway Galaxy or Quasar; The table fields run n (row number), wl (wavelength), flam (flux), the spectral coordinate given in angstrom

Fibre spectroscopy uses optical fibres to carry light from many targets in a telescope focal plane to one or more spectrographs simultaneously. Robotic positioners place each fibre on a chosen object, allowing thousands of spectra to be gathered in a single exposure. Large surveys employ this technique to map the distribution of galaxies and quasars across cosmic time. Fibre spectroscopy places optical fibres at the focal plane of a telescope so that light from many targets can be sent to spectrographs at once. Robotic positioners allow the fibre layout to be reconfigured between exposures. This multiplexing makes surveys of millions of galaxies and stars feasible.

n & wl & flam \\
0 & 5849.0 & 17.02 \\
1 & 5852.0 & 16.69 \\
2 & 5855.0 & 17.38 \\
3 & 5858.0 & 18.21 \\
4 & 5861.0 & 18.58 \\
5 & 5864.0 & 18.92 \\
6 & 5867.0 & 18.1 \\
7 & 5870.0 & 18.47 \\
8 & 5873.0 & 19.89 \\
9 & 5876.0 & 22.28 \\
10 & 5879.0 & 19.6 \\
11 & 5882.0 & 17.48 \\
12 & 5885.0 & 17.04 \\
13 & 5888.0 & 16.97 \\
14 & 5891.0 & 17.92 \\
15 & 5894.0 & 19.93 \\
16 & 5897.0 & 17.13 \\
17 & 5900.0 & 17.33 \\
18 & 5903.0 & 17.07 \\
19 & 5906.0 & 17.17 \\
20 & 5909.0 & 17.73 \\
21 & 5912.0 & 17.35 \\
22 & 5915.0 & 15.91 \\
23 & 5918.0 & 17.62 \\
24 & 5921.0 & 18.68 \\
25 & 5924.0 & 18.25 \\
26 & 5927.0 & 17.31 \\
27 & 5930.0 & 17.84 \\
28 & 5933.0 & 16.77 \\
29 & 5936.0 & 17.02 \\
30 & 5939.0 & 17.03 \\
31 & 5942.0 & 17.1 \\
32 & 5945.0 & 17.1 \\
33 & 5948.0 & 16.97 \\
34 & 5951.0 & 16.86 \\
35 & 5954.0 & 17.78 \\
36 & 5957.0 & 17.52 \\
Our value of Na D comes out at 1.00 angstrom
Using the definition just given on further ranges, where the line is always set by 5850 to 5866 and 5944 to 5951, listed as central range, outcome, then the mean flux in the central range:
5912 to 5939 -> -0.28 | 17.4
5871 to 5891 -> -1.24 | 18.8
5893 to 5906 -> -0.15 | 17.7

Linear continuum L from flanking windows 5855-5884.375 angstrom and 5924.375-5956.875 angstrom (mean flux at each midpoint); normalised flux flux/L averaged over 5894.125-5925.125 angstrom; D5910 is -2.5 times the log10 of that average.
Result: 0.03 mag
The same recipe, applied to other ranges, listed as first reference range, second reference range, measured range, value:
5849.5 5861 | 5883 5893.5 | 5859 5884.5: -0.089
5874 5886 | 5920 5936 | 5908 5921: 0.049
